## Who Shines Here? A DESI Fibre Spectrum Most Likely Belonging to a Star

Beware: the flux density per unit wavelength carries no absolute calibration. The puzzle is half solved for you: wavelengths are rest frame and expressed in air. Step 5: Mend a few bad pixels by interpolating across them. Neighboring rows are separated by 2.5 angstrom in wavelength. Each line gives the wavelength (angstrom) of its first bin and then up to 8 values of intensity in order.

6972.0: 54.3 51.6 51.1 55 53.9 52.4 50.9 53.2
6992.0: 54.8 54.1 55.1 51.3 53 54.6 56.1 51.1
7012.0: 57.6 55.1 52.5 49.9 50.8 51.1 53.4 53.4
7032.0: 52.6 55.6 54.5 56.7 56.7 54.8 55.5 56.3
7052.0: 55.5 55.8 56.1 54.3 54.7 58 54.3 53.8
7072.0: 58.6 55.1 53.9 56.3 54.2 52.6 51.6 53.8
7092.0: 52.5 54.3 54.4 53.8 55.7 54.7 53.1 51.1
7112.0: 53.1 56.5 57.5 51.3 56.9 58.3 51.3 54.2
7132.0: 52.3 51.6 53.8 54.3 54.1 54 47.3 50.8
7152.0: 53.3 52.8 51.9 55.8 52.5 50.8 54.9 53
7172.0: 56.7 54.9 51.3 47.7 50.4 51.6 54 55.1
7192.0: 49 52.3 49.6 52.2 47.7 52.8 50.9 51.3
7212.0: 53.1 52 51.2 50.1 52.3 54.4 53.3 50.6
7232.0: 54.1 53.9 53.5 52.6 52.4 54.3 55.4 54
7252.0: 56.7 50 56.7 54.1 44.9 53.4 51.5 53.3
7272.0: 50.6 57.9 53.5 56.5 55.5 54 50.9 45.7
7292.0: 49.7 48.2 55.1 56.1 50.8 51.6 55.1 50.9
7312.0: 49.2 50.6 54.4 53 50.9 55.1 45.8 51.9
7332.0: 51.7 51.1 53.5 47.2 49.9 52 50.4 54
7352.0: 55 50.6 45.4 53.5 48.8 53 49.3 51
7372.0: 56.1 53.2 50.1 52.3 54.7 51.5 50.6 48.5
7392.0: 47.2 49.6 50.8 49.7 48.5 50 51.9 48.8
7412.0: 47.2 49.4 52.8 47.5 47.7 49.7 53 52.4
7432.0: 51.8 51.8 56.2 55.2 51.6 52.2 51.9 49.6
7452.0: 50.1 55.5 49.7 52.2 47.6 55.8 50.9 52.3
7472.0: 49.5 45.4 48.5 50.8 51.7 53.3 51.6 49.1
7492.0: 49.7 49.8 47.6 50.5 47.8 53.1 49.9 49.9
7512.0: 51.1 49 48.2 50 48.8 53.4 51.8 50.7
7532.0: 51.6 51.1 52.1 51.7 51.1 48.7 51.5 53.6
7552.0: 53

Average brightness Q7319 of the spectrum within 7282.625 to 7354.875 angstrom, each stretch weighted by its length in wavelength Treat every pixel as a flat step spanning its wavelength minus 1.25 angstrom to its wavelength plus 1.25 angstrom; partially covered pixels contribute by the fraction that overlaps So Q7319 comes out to 51.6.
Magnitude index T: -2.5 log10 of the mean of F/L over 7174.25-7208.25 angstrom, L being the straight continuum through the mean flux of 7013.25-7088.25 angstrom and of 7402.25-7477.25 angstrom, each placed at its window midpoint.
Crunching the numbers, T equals 0.04 mag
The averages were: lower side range 54.5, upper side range 50.9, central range 51.3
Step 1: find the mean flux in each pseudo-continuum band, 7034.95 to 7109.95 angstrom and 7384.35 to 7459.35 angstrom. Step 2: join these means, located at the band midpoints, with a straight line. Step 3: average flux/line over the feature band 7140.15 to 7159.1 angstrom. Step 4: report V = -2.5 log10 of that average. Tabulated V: 0.03 mag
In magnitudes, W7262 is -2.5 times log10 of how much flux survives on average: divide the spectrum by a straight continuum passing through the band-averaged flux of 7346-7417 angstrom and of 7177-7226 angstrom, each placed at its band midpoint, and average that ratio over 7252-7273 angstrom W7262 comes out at -0.02 mag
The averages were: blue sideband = 51.5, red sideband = 50.8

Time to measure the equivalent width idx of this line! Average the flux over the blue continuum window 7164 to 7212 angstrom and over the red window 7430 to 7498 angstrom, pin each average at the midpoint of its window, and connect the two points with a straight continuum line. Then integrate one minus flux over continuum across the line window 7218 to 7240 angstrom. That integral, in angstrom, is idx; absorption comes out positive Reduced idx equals -0.4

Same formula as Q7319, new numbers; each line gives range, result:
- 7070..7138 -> 54.2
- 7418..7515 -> 50.9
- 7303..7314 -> 51.6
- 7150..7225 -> 52.2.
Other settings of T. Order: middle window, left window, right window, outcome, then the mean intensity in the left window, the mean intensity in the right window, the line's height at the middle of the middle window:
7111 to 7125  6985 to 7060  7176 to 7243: -0.052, 54.1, 51.8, 52.9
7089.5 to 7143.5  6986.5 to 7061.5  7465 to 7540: -0.013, 54.1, 50.4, 53.4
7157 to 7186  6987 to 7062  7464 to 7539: 0.007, 54.1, 50.5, 53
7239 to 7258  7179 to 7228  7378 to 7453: -0.054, 51.6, 50.8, 51.4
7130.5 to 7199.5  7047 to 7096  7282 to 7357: 0.023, 54.8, 51.5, 53.6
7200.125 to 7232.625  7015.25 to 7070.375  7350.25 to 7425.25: 0.013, 54.4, 50.5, 52.4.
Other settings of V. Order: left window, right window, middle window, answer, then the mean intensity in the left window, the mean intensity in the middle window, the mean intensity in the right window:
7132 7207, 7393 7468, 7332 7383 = -0.004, 52.3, 51.5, 51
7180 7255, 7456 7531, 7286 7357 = 0.005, 52.3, 51.3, 50.3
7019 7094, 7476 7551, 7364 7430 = 0.022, 54.5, 50.6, 50.6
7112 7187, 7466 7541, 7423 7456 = -0.031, 53.2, 52.3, 50.4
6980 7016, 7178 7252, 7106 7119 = -0.023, 53.8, 54.1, 52.2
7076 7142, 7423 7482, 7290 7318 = 0.016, 54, 51.8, 51.5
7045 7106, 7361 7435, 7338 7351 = 0.010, 54.8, 50.8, 50.6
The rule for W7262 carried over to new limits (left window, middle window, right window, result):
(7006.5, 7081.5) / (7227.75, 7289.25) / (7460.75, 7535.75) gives -0.01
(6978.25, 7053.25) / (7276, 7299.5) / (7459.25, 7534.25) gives -0.01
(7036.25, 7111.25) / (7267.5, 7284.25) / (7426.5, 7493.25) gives -0.03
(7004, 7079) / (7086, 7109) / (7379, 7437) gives 0.01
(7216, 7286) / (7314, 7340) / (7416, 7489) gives 0.02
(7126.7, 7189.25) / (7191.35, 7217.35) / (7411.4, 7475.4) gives 0.03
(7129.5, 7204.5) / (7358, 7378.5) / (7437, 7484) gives 0.00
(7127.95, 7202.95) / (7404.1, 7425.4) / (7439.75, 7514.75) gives 0.03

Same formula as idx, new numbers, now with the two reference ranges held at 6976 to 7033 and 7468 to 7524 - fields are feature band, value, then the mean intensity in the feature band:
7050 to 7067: -0.9 angstrom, 55.7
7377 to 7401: 0.1 angstrom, 50.5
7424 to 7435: -0.3 angstrom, 51.9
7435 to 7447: -0.8 angstrom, 53.5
